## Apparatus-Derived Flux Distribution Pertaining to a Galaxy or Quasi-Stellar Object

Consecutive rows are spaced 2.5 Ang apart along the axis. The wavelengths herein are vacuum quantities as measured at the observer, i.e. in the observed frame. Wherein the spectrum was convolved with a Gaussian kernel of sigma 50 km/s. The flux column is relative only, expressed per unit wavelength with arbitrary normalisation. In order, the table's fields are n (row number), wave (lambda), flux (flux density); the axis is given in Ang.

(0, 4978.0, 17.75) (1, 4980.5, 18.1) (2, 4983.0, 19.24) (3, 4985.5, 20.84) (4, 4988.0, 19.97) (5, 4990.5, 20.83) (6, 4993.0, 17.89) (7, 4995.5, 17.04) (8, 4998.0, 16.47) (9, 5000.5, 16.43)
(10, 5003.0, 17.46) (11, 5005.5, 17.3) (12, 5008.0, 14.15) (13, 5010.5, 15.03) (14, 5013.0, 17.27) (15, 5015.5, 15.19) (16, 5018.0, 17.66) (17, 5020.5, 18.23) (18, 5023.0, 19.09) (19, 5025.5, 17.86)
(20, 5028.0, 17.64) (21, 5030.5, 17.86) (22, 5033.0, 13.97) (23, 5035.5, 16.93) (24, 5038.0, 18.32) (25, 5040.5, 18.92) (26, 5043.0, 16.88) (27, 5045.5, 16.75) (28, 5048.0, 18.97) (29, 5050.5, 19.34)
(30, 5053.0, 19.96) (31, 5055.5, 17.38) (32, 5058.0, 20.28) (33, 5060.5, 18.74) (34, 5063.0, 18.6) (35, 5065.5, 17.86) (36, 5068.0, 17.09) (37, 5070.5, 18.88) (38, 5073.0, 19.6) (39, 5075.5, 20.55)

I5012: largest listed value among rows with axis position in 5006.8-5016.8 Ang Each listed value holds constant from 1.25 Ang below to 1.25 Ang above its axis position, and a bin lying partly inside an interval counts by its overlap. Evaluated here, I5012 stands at 17.27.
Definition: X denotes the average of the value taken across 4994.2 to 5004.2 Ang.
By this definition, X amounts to 16.9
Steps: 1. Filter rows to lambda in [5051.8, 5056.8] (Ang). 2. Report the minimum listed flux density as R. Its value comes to 17.38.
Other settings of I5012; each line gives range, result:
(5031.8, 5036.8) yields 16.93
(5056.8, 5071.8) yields 20.28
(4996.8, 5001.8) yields 16.47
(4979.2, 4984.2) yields 19.24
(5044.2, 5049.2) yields 18.97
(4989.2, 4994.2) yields 20.83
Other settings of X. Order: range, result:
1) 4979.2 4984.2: 18.7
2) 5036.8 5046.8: 17.7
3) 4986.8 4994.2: 19.6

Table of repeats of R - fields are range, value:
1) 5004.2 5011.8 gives 14.15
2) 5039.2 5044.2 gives 16.88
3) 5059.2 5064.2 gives 18.6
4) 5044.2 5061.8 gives 16.75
